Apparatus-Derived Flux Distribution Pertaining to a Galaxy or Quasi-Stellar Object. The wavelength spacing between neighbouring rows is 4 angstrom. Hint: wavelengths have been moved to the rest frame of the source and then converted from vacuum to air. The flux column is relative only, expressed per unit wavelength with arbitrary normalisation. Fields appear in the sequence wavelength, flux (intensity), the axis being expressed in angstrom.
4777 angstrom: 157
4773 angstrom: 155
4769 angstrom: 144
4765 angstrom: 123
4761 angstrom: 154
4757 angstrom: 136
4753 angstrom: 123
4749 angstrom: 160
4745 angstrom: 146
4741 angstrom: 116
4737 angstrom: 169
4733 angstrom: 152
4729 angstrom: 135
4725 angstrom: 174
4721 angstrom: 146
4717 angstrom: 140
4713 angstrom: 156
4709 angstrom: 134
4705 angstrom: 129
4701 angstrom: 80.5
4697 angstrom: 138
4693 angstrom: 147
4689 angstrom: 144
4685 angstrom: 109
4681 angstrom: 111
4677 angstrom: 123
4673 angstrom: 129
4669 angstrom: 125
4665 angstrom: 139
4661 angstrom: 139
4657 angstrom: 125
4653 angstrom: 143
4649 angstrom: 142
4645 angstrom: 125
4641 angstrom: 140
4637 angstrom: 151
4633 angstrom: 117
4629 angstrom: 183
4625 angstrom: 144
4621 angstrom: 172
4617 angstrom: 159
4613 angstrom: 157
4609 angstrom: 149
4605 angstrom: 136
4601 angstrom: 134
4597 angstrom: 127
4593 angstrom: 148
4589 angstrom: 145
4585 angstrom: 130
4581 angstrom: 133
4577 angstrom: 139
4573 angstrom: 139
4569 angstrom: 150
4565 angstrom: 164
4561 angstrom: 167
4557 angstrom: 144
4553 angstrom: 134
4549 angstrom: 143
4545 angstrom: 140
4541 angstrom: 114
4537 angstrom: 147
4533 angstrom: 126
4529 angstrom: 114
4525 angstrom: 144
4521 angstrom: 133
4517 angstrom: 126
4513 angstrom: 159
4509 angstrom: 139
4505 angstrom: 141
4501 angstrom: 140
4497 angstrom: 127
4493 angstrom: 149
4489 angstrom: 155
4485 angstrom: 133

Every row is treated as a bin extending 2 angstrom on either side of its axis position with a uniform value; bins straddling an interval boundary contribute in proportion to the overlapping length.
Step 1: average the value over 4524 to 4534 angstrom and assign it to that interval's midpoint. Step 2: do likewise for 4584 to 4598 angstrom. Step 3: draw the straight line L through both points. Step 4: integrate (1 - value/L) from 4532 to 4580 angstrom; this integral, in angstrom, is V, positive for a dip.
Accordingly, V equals -3.8 angstrom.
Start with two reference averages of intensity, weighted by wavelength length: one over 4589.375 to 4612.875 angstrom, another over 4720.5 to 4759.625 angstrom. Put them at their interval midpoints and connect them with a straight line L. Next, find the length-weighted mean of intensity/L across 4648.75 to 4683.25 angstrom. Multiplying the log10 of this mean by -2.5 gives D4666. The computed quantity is 0.10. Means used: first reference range 141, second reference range 146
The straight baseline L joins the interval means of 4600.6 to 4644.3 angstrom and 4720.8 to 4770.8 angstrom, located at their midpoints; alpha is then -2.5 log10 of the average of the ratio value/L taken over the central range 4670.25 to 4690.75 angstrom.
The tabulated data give 0.193 mag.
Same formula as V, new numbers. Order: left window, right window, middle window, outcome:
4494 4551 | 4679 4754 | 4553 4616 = -3.7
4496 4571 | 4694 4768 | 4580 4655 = -2.3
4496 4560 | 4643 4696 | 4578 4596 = -0.6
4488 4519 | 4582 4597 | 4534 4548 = 0.6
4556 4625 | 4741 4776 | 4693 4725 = 1.7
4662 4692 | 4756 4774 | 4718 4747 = -2.5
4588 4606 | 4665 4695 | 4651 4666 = -0.7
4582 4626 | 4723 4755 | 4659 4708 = 6.7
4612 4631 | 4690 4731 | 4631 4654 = 3.1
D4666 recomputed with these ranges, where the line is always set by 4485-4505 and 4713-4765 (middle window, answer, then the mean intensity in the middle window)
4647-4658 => 0.05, 138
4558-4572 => -0.11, 158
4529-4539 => 0.08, 132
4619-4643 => -0.05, 151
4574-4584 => 0.06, 136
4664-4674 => 0.11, 130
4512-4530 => 0.05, 135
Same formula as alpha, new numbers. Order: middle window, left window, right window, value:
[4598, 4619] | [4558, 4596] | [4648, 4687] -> -0.05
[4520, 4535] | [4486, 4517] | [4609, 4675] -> 0.11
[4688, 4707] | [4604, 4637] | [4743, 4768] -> 0.15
